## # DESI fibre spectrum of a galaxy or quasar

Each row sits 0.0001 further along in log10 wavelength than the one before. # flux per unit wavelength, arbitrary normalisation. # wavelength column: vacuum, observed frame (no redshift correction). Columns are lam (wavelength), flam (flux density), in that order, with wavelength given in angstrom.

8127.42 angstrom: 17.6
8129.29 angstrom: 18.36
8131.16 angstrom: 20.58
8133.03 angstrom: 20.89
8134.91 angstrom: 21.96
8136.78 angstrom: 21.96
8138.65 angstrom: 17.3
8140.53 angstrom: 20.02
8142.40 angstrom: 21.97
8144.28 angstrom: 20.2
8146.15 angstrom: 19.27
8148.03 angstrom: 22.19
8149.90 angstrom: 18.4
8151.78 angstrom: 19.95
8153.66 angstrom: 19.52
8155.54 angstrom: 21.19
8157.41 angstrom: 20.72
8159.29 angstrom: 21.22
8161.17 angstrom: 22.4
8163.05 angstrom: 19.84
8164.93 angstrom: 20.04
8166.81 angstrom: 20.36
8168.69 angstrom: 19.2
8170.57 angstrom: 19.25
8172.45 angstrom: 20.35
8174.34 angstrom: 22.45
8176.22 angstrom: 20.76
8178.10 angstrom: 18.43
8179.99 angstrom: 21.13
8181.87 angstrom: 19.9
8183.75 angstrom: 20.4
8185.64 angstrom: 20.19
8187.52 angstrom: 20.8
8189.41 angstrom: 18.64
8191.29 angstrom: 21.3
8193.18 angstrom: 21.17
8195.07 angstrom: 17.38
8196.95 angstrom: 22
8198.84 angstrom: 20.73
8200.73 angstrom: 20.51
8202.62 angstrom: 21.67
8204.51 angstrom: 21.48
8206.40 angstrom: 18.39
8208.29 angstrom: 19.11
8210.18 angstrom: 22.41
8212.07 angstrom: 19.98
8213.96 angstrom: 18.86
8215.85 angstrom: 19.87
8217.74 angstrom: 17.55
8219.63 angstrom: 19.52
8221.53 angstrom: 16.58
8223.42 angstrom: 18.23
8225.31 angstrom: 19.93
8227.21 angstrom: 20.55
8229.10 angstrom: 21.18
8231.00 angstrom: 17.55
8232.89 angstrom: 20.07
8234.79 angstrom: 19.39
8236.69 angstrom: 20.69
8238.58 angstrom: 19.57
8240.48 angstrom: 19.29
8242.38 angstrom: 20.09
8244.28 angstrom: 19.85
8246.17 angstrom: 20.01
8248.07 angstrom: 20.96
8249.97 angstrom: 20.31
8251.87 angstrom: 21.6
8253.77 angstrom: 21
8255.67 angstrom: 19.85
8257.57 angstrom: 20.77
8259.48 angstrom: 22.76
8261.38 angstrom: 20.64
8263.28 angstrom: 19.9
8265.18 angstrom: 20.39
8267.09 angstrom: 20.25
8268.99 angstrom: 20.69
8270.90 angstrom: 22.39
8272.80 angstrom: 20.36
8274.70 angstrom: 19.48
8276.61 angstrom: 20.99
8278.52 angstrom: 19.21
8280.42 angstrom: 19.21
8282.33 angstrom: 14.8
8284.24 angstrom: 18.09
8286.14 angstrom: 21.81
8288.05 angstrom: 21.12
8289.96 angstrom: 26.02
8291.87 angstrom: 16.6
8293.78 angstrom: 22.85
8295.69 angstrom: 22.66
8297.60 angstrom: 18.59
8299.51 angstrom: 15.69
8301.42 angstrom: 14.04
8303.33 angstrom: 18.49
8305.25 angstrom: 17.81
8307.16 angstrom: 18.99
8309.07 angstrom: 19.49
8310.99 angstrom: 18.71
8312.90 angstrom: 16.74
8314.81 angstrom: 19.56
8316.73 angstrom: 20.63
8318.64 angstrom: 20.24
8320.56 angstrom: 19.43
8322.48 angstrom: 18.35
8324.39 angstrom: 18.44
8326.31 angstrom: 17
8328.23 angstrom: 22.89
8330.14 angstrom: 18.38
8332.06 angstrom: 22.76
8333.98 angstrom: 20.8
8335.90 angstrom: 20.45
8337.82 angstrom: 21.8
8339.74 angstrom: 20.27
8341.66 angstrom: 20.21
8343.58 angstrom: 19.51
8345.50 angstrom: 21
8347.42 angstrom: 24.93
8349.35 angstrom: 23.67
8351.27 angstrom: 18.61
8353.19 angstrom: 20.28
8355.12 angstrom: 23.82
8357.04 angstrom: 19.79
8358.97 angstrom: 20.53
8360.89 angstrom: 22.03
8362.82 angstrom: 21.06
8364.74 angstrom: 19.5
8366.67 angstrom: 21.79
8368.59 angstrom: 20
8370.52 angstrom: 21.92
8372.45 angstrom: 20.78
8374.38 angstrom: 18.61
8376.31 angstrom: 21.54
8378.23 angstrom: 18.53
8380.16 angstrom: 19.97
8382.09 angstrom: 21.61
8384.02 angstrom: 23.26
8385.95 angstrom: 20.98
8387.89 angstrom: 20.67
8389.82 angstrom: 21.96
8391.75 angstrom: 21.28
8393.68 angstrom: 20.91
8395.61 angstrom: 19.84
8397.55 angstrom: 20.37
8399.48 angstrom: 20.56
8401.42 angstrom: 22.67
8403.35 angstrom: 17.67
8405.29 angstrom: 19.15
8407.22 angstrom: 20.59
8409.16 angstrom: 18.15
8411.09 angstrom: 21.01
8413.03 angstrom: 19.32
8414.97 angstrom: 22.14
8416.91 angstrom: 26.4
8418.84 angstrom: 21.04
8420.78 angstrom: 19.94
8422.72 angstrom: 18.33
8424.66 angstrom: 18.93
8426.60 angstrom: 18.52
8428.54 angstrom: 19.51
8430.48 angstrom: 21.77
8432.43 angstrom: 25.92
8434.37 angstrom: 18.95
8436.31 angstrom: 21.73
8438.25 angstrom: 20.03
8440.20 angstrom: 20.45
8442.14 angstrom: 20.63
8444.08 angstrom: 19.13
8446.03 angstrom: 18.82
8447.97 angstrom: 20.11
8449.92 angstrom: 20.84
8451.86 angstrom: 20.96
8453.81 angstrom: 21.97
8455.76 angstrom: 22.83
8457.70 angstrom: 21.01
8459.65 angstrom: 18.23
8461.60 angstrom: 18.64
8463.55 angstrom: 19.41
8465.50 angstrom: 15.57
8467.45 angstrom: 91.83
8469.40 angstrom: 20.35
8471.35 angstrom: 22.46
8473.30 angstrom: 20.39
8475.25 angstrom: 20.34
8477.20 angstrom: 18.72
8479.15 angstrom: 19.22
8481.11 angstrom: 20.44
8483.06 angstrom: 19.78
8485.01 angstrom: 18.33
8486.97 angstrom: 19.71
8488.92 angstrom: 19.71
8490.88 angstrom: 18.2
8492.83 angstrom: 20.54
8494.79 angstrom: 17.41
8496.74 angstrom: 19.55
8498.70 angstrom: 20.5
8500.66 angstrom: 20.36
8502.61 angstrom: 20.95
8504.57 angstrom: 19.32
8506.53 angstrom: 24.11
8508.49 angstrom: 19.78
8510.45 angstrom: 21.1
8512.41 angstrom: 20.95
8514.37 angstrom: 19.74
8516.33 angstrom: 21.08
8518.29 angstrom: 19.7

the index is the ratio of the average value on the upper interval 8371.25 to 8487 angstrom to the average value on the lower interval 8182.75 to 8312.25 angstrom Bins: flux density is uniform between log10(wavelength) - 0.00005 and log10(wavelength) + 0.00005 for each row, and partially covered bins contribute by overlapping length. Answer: 1.1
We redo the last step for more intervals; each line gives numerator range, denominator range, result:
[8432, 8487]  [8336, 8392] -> 1.08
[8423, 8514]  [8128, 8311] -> 1.08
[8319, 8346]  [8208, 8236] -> 1.03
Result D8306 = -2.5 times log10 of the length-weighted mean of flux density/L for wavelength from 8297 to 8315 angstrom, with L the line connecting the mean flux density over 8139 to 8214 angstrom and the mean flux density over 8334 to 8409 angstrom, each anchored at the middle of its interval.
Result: 0.17 mag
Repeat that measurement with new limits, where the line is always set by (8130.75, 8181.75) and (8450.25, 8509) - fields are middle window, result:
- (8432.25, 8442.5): 0.06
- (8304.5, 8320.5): 0.12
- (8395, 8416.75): 0.08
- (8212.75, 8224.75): 0.13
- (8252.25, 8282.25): 0.04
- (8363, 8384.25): 0.06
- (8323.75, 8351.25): 0.04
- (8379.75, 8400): 0.04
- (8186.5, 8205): 0.01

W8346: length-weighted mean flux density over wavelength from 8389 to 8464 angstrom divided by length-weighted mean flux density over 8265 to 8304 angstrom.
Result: 1.0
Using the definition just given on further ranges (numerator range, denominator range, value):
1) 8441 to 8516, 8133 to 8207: 1.07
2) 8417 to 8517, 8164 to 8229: 1.08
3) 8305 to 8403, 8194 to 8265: 1.02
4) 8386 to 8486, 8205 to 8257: 1.10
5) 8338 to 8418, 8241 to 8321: 1.05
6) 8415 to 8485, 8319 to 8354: 1.09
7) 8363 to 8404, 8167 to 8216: 1.02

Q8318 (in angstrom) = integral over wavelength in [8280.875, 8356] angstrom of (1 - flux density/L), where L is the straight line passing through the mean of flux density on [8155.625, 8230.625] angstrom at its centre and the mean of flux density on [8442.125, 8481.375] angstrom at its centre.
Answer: 6.4 angstrom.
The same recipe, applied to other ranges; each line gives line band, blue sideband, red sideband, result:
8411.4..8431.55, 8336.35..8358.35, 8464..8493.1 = 2.1 angstrom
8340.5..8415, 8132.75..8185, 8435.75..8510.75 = 2.4 angstrom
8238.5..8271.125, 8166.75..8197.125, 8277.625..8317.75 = -1.8 angstrom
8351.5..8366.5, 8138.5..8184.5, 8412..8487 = 0.4 angstrom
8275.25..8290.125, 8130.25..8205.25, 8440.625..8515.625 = 0.8 angstrom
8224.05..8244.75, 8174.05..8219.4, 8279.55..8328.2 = 0.0 angstrom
